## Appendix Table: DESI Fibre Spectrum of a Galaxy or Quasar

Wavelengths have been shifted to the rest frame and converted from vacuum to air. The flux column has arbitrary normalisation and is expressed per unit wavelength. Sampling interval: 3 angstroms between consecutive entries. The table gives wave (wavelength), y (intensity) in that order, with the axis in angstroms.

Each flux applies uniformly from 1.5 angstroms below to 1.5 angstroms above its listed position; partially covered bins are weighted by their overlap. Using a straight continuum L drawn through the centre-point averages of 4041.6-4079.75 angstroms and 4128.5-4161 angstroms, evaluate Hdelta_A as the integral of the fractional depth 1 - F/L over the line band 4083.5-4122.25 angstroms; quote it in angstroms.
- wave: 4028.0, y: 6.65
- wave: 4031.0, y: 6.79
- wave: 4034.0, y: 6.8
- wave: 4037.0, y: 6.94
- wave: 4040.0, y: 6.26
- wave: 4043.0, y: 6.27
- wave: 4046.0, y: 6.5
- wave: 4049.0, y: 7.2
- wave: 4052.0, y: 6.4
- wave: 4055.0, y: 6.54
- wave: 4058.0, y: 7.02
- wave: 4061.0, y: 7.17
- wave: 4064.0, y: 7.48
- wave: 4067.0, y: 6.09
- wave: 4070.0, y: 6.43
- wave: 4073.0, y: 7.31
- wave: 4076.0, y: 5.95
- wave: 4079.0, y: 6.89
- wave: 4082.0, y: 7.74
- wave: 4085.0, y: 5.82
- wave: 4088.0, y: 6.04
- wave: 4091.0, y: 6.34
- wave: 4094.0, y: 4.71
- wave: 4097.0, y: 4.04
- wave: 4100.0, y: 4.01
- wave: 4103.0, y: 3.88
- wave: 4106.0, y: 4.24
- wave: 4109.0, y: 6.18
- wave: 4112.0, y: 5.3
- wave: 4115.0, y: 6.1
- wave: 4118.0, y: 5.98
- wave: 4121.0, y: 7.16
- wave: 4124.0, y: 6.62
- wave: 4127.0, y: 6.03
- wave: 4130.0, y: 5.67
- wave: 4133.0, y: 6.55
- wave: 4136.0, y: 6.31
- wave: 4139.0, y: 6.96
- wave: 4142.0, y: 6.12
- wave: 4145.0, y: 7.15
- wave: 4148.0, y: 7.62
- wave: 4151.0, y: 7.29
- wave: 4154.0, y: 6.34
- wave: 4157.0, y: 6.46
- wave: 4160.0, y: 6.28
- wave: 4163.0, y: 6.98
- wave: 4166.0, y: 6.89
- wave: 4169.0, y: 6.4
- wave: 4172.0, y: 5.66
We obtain 7.6 angstroms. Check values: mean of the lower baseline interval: 6.71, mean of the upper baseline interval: 6.62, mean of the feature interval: 5.36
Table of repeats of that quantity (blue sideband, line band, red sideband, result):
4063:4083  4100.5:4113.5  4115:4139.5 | 3.4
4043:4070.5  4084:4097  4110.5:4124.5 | 1.9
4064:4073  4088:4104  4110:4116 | 3.5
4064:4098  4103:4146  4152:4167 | 2.4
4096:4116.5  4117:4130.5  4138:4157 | -1.6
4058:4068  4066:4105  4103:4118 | 3.0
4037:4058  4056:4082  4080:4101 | -3.2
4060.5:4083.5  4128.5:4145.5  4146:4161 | 1.0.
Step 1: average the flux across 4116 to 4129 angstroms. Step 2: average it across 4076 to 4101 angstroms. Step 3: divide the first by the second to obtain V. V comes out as 1.11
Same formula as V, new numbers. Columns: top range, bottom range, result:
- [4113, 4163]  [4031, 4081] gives 0.97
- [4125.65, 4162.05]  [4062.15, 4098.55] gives 1.05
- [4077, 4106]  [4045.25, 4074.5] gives 0.80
